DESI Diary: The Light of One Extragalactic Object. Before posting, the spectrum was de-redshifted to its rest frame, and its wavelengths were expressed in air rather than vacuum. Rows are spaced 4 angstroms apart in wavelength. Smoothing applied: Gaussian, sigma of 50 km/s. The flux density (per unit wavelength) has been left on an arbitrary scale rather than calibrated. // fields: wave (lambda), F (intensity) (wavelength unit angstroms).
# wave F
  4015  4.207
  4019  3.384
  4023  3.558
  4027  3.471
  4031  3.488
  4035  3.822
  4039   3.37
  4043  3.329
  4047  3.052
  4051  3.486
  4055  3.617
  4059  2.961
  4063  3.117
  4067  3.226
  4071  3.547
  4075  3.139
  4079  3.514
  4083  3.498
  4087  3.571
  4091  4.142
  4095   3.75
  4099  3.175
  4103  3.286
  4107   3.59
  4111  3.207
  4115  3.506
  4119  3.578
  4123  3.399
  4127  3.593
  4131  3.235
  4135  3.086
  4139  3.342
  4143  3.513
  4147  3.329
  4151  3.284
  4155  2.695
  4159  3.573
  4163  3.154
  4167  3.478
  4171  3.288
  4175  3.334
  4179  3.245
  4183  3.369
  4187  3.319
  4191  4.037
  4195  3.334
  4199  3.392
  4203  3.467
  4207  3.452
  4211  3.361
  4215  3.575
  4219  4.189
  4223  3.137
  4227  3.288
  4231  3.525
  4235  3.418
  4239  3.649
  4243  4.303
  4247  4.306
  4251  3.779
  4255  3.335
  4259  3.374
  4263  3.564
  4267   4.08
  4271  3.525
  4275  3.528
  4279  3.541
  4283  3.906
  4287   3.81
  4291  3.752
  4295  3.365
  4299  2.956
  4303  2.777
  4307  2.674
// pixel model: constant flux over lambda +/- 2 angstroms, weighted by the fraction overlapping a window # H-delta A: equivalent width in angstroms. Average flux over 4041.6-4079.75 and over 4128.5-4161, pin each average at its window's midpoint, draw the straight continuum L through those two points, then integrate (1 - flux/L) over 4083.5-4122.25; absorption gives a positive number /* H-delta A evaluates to -2.97 angstroms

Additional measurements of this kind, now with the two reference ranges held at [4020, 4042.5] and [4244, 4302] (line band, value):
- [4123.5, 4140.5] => 1.2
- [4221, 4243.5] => 0.7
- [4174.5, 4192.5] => 0.7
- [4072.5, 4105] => 0.3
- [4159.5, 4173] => 0.9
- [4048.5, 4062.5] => 0.8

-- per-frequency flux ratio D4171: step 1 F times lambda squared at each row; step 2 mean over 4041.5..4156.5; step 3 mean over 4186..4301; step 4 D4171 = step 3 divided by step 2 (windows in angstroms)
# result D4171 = 1.1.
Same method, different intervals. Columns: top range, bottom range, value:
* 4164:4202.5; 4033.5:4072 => 1.09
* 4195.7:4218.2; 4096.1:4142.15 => 1.08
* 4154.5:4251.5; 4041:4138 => 1.09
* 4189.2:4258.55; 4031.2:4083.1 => 1.17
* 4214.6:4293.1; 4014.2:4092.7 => 1.17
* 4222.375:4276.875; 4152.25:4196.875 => 1.13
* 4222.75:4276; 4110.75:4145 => 1.14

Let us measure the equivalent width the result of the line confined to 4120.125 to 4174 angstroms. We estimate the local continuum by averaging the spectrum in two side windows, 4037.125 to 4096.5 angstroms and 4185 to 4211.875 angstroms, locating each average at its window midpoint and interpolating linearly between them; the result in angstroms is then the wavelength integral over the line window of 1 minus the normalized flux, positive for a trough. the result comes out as 2.3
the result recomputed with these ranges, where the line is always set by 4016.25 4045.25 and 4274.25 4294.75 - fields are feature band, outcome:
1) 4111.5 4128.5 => 0.4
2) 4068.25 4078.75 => 0.5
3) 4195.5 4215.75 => 1.1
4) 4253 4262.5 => 0.7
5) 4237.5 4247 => -1.0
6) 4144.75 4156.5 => 1.5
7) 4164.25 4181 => 1.3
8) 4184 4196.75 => 0.2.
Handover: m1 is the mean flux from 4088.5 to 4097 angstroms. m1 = 3.92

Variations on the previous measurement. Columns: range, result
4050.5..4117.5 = 3.43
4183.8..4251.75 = 3.61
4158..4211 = 3.41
